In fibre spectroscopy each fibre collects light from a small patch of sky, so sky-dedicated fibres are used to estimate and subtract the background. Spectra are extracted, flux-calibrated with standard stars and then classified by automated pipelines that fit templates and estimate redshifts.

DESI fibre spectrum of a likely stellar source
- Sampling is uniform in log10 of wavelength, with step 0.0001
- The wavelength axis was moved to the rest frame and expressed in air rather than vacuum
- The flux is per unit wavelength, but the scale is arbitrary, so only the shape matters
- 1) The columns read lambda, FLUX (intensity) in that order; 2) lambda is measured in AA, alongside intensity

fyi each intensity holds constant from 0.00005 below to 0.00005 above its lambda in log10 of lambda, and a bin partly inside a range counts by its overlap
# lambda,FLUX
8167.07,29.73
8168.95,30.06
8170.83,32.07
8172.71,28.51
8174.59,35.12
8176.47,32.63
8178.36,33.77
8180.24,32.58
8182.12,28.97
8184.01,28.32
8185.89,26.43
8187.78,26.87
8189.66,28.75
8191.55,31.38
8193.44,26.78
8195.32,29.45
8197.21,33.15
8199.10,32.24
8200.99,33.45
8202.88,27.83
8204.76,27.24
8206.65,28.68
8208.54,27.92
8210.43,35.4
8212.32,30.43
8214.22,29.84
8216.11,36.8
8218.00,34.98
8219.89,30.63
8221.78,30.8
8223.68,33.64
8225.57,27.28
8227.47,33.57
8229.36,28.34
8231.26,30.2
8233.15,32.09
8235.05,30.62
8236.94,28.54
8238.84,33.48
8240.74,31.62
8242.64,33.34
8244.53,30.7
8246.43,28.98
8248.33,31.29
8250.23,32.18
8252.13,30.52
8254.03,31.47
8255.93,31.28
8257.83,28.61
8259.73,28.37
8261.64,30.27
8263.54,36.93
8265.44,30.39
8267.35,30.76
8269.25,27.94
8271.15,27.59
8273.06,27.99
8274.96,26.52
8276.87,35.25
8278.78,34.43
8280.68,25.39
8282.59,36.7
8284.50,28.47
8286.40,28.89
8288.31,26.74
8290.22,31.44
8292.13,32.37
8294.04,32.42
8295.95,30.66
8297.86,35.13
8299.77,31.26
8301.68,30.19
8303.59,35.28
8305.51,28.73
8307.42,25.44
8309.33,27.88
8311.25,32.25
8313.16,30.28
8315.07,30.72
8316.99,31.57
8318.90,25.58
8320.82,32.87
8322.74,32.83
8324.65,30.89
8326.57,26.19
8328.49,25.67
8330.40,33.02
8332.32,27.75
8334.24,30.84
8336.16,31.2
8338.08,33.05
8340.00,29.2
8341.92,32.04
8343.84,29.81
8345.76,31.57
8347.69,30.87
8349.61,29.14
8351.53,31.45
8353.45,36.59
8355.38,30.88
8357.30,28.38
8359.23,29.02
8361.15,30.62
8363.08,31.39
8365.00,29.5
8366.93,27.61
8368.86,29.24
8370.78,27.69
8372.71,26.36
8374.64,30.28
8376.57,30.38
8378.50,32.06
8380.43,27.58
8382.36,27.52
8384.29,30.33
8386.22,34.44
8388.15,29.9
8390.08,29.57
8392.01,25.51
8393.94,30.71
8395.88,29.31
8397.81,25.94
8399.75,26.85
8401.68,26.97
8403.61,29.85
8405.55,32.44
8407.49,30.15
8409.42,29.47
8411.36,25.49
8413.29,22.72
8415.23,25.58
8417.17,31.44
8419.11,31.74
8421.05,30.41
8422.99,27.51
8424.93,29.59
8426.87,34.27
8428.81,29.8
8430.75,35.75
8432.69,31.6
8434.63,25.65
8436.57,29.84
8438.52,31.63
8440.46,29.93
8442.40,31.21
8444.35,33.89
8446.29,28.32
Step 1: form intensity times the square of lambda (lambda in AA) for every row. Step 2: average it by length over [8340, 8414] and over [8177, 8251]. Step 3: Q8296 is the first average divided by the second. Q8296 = 1.00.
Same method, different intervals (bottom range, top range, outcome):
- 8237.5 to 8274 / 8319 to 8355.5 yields 1.02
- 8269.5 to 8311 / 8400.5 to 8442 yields 1.01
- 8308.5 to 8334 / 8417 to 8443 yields 1.06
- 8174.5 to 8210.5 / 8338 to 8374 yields 1.04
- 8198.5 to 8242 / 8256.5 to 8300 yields 1.00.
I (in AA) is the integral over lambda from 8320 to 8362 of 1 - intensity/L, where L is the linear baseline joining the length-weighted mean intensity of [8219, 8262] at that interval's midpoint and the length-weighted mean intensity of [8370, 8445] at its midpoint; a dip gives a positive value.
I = -0.9 AA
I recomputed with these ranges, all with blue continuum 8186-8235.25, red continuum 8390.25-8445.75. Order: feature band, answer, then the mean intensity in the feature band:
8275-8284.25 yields -0.5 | 31.9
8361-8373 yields 0.3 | 28.9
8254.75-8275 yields 0.3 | 29.9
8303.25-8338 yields 0.1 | 29.9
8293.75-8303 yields -0.6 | 32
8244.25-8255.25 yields -0.2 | 30.9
